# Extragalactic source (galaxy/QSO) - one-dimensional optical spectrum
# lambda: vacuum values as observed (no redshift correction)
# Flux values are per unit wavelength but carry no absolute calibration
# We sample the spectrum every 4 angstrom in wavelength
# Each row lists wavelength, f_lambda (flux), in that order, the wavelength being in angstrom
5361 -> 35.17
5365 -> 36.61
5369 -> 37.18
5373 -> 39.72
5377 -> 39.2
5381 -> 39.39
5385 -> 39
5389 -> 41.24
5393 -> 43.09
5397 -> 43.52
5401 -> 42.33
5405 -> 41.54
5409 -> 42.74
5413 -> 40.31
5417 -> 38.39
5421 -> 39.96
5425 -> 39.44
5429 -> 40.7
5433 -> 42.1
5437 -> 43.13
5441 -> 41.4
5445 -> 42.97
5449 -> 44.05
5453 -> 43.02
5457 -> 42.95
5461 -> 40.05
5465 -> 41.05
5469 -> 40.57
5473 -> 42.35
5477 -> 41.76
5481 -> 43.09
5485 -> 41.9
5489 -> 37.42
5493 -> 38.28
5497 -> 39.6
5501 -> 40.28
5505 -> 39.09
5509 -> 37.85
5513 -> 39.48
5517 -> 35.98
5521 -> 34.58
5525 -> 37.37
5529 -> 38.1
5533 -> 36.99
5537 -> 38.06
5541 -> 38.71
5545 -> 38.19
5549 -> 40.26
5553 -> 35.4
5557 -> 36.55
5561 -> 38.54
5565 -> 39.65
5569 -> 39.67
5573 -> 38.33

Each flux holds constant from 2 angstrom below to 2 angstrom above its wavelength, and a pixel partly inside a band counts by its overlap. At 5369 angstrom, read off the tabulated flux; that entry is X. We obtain 37.18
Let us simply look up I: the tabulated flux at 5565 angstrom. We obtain 39.65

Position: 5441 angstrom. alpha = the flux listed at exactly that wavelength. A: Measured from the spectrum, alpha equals 41.4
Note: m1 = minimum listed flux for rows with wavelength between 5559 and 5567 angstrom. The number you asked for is 38.54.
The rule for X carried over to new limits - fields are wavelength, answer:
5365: 36.61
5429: 40.7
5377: 39.2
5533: 36.99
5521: 34.58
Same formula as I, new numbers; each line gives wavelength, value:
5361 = 35.17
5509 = 37.85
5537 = 38.06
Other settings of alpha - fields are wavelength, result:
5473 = 42.35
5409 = 42.74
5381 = 39.39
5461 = 40.05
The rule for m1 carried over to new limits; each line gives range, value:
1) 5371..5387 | 39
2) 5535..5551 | 38.06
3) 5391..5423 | 38.39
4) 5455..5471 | 40.05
